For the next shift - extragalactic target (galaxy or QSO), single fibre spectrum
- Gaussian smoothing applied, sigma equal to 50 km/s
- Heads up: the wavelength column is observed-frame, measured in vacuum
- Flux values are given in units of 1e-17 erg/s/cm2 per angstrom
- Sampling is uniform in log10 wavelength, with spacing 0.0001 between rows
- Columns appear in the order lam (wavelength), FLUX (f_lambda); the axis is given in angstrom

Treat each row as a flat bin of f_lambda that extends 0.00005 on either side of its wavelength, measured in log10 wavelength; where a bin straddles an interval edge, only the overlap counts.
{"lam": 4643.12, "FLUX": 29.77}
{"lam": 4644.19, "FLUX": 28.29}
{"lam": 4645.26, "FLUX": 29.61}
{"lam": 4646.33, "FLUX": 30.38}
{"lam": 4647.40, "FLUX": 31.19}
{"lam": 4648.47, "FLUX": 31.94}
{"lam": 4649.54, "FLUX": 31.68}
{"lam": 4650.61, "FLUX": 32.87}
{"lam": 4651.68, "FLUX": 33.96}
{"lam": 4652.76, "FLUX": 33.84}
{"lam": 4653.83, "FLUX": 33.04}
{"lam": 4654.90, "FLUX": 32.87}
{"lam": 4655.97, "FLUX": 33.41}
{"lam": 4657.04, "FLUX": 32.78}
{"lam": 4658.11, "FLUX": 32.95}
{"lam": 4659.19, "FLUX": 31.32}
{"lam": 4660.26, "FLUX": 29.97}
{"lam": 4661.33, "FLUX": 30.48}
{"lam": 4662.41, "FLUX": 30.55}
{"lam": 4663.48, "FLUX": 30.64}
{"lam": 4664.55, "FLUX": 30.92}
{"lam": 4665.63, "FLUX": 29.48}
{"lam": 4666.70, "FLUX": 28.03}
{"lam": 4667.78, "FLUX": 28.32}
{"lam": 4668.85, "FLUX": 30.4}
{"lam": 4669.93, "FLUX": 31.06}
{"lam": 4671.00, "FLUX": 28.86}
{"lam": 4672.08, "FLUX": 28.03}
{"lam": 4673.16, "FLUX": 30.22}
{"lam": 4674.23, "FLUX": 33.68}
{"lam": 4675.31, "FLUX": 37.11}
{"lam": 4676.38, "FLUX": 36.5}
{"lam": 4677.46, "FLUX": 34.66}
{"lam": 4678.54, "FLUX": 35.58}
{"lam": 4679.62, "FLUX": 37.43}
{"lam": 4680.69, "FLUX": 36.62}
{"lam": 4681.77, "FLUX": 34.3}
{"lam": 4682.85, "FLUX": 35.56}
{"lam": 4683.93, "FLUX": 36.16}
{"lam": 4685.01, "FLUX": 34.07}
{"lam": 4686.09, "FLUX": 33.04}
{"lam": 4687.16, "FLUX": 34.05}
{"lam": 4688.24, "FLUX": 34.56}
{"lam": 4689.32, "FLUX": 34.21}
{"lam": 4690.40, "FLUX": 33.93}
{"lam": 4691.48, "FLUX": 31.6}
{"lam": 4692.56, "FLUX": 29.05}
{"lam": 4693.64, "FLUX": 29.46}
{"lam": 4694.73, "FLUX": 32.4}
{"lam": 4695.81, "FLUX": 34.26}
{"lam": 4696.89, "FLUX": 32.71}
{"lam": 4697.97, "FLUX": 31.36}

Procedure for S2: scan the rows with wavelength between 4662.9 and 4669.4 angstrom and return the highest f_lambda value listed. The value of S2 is 30.92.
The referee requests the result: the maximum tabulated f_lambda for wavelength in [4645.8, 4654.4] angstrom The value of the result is 33.96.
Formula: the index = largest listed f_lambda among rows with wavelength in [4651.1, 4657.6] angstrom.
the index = 33.96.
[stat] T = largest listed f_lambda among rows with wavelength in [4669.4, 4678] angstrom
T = 37.11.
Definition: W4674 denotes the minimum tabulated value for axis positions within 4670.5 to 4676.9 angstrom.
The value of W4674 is 28.03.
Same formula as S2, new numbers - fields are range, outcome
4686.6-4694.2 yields 34.56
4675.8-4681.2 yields 37.43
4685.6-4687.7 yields 34.05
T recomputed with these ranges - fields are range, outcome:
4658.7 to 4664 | 31.32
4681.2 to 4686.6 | 36.16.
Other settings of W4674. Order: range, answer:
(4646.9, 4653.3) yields 31.19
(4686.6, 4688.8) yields 34.05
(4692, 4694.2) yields 29.05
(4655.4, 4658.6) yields 32.78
